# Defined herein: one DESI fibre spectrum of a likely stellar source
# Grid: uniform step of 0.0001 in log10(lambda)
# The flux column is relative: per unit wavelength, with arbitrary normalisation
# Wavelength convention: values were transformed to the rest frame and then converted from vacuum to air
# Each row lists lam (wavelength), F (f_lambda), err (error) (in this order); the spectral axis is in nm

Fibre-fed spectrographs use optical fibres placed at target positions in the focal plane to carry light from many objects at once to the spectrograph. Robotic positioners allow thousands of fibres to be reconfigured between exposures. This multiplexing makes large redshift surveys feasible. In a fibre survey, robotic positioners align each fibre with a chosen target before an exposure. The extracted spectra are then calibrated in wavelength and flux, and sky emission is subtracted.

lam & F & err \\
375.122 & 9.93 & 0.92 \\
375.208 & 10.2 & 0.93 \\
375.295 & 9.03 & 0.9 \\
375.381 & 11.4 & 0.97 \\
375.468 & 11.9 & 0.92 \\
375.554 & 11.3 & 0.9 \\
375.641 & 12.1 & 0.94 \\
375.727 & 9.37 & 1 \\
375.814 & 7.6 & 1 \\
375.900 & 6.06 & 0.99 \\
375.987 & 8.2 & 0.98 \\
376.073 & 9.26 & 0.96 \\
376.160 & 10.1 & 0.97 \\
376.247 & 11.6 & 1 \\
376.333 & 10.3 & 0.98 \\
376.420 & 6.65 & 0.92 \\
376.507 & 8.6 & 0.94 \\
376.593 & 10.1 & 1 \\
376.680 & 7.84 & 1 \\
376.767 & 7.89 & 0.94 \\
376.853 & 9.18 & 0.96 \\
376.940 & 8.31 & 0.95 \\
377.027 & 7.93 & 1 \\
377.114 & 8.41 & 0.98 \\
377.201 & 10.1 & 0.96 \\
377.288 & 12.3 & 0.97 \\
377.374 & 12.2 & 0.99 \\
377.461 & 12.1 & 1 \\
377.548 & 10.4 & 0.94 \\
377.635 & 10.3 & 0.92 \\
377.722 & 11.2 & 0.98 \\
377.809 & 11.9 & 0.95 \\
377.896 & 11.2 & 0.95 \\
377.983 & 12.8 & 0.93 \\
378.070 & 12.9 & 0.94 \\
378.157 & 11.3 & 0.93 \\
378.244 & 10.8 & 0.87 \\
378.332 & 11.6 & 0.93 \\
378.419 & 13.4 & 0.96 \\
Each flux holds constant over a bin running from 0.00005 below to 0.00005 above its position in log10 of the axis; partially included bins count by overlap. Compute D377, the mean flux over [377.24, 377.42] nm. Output 12.2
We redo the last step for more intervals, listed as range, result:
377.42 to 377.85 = 11.2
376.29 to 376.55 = 8.52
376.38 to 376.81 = 8.23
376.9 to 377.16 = 8.22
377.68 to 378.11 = 12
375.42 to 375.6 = 11.6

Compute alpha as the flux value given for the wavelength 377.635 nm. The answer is 10.3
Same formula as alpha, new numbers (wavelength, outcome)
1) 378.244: 10.8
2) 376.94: 8.31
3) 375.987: 8.2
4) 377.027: 7.93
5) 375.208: 10.2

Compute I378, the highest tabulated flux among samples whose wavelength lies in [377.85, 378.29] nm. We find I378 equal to 12.9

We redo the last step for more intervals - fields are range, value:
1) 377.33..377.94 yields 12.2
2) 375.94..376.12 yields 9.26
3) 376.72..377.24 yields 10.1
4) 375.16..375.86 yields 12.1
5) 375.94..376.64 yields 11.6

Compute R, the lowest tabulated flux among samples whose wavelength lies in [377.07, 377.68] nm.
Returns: 8.41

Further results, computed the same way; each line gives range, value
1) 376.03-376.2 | 9.26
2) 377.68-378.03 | 11.2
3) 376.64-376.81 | 7.84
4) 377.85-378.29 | 10.8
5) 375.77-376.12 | 6.06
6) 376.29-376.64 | 6.65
